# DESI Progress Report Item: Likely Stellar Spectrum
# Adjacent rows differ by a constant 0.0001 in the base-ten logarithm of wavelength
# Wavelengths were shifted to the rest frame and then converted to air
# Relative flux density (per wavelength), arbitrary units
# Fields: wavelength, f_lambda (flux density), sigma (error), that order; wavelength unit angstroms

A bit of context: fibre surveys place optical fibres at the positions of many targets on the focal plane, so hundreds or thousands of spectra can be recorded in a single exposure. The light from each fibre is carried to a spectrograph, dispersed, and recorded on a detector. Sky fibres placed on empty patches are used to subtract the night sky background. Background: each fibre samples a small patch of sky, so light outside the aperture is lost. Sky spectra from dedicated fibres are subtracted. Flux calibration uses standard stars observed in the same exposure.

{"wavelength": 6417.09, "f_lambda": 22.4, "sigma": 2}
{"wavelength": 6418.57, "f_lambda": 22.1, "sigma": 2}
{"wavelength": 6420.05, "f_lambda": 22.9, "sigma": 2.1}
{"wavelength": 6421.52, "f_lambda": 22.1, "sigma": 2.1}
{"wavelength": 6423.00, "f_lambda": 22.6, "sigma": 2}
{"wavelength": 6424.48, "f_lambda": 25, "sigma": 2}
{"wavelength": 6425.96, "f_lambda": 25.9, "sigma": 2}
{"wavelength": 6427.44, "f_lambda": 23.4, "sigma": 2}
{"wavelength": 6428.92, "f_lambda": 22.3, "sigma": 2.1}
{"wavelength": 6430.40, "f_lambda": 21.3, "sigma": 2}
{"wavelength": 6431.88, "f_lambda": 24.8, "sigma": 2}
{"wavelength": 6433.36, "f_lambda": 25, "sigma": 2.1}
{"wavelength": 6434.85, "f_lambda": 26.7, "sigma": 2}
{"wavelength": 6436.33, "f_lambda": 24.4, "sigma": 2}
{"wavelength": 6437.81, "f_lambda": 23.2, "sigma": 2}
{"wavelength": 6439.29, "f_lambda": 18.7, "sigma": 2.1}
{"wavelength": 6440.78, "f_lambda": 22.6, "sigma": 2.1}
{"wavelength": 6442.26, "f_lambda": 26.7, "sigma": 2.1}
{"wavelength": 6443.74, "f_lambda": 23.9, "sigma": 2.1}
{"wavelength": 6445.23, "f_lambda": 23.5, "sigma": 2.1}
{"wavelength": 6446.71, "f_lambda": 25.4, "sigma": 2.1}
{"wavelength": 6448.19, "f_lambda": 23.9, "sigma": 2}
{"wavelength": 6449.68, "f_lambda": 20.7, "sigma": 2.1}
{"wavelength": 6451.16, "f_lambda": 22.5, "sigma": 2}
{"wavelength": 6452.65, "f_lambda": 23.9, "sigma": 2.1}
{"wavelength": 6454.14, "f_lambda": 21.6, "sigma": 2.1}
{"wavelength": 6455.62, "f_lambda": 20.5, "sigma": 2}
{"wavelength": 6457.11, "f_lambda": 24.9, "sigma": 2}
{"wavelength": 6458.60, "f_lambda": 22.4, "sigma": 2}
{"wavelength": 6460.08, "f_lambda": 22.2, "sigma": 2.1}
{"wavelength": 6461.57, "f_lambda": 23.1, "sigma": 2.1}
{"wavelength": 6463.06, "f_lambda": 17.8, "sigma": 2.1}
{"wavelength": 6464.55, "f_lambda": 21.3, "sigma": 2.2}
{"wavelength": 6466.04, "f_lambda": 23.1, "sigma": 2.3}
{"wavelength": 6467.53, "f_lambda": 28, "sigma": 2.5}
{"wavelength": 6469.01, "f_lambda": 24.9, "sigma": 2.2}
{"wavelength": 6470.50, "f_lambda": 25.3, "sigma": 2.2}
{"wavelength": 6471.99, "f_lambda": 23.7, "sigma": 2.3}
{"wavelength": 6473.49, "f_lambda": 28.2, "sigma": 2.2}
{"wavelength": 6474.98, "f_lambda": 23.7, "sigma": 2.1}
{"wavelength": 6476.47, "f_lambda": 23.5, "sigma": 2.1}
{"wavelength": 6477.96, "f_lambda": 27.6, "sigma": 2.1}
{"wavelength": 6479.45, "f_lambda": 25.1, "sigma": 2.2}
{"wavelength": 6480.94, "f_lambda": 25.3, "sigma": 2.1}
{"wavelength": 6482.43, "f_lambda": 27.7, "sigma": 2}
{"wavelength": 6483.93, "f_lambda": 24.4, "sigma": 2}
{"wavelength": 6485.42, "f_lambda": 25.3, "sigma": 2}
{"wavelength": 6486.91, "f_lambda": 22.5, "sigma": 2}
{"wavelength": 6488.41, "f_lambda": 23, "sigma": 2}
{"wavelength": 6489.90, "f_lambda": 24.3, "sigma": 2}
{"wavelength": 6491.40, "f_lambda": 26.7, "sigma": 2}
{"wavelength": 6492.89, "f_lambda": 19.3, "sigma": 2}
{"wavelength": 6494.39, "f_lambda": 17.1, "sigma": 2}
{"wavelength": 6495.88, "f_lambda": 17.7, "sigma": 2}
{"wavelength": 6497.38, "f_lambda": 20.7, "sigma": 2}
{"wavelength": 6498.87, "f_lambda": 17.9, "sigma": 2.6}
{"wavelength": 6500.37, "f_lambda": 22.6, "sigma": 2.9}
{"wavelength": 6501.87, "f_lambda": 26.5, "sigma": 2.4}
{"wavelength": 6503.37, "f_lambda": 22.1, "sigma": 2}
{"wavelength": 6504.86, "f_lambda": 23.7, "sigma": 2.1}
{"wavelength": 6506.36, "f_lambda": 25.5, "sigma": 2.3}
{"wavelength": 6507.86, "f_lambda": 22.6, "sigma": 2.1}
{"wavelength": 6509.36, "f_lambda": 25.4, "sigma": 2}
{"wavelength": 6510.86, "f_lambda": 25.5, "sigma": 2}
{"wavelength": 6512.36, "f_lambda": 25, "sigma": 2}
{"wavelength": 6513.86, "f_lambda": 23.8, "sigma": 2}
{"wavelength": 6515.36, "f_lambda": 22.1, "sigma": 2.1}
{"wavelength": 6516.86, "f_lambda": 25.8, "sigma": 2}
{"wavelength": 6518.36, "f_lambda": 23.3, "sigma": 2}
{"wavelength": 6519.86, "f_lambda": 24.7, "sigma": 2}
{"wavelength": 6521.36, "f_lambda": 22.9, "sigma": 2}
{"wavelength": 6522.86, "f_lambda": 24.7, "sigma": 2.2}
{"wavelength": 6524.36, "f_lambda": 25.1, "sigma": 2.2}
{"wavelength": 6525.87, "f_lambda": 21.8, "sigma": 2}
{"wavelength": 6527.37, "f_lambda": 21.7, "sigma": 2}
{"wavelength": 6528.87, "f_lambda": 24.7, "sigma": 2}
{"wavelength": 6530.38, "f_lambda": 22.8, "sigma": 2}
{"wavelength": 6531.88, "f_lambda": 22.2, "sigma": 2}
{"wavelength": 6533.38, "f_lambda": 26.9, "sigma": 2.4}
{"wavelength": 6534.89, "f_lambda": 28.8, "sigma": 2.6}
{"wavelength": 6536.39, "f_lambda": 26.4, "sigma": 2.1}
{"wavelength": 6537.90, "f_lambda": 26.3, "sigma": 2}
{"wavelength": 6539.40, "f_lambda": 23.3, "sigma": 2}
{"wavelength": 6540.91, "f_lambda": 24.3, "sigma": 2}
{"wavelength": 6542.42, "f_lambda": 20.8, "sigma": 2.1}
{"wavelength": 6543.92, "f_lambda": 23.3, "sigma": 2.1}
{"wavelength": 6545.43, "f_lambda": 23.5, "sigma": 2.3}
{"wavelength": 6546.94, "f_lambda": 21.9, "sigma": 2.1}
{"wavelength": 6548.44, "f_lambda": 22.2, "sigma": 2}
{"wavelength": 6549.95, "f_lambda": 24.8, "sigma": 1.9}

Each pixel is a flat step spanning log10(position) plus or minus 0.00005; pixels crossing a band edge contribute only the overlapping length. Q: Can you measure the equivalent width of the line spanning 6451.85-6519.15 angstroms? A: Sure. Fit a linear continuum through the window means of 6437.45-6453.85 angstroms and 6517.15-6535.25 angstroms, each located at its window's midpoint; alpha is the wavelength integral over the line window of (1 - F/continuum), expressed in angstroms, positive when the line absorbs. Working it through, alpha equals 0.3 angstroms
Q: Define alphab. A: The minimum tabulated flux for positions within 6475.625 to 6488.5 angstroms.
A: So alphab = 22.5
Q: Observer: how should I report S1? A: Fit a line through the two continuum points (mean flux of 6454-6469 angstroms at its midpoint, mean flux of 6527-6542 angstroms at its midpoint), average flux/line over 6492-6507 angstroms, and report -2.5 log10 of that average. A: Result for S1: 0.12 mag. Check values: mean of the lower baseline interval 22.7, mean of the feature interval 21.3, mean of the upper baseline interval 24.7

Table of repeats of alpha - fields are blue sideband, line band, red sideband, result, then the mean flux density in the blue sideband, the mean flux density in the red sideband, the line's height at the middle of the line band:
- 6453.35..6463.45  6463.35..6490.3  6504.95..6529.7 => -2.55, 21.9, 24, 22.6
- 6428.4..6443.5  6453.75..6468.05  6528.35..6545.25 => 0.84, 23.6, 24.5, 23.8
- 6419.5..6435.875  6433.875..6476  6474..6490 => 1.52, 23.8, 24.8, 24.3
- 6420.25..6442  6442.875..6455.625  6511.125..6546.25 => 0.30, 23.5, 24.1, 23.6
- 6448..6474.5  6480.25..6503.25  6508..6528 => 0.87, 23.2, 24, 23.6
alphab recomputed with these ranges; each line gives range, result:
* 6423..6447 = 18.7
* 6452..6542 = 17.1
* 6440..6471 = 17.8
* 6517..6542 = 21.7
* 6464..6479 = 21.3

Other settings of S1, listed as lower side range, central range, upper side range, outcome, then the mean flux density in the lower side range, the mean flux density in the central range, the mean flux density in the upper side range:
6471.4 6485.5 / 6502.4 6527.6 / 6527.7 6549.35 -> 0.030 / 25.5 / 23.9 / 24.1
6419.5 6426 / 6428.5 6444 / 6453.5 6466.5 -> -0.033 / 23.5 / 23.6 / 21.9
